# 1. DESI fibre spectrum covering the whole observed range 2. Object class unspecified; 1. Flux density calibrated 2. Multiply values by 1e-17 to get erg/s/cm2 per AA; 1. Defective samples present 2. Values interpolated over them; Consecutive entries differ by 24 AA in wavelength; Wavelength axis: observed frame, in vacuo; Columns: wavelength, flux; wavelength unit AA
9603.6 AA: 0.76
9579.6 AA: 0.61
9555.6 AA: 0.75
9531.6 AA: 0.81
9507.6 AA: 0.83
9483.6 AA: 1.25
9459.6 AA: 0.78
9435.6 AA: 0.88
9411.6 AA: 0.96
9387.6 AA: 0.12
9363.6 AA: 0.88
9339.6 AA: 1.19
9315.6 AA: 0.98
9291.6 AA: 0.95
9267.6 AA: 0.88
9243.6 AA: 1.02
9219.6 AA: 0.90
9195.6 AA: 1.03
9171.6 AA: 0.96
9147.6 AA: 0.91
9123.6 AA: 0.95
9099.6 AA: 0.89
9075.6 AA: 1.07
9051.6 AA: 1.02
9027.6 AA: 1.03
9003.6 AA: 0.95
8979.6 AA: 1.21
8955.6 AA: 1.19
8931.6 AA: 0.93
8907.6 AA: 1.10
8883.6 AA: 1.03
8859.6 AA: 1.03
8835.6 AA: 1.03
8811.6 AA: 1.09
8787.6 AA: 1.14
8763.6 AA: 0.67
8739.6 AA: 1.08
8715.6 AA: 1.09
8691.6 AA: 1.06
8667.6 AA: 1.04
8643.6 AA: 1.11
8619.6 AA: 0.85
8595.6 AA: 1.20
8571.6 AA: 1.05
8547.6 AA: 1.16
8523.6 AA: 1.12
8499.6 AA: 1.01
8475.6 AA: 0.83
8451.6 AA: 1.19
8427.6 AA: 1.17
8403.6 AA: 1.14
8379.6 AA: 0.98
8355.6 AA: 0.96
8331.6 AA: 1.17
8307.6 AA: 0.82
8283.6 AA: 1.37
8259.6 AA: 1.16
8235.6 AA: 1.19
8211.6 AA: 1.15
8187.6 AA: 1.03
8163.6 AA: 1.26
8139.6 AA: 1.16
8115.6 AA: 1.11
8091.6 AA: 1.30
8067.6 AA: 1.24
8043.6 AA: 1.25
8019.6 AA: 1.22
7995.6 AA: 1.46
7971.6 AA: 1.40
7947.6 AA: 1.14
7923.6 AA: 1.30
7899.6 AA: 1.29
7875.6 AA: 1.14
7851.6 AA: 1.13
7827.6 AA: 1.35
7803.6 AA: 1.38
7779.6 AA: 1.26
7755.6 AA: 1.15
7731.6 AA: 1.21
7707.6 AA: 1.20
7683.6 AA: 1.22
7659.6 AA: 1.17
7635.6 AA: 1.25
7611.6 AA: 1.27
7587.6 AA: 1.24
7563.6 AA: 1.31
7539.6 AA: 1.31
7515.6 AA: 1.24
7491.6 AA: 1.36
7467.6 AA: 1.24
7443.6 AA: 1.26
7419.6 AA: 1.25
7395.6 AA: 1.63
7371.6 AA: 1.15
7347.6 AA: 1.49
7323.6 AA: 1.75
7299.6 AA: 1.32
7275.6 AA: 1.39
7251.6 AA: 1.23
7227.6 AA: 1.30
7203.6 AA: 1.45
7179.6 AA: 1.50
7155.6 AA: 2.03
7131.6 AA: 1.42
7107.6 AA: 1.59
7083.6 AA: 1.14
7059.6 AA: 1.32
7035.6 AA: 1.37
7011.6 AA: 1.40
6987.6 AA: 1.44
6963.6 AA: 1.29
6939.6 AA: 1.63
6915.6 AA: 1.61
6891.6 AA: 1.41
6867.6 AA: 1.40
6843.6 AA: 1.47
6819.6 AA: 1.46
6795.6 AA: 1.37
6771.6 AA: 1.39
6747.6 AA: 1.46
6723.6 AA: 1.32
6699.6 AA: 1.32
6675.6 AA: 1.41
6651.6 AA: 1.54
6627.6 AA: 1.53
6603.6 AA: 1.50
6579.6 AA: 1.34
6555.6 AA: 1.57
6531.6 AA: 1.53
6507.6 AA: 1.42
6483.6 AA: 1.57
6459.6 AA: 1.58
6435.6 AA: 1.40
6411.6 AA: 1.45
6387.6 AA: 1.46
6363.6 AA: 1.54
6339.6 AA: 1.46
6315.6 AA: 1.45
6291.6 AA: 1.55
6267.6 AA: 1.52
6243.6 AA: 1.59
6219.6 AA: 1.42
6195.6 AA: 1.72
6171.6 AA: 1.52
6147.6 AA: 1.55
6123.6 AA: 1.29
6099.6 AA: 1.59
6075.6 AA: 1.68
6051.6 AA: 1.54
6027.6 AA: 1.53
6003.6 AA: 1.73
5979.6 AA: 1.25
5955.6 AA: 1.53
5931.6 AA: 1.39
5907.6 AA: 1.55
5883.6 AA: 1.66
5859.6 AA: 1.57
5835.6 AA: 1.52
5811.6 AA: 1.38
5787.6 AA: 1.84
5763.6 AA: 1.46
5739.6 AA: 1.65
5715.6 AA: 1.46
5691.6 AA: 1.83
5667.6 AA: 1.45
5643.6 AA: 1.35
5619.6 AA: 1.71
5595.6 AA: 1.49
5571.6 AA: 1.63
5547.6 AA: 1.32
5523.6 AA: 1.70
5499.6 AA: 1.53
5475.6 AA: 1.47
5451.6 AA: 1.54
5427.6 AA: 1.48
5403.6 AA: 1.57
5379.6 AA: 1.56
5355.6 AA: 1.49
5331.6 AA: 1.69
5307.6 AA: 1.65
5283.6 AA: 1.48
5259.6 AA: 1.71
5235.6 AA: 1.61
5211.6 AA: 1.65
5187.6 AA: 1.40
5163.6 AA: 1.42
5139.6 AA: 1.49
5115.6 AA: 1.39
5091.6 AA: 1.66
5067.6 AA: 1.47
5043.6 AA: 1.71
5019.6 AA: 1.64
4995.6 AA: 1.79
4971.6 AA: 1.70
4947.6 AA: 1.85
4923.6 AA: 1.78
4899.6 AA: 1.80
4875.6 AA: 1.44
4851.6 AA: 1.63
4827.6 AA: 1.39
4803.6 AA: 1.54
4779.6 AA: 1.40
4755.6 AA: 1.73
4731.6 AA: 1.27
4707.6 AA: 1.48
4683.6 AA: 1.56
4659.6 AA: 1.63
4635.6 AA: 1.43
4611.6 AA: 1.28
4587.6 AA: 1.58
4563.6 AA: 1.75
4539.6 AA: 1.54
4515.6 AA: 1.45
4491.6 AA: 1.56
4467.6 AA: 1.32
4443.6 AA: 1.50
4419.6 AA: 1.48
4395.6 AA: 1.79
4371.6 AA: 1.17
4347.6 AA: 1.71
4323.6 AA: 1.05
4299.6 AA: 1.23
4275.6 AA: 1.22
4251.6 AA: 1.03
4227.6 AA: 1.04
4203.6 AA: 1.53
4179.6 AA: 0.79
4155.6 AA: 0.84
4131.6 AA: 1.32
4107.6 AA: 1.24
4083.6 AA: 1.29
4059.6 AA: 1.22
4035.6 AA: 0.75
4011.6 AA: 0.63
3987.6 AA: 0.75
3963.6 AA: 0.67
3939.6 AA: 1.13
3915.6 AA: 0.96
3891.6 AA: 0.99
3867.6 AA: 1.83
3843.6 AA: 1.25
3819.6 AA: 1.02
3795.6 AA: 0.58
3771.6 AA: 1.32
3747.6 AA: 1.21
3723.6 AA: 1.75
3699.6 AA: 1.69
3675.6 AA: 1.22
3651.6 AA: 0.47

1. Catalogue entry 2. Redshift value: 0.090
